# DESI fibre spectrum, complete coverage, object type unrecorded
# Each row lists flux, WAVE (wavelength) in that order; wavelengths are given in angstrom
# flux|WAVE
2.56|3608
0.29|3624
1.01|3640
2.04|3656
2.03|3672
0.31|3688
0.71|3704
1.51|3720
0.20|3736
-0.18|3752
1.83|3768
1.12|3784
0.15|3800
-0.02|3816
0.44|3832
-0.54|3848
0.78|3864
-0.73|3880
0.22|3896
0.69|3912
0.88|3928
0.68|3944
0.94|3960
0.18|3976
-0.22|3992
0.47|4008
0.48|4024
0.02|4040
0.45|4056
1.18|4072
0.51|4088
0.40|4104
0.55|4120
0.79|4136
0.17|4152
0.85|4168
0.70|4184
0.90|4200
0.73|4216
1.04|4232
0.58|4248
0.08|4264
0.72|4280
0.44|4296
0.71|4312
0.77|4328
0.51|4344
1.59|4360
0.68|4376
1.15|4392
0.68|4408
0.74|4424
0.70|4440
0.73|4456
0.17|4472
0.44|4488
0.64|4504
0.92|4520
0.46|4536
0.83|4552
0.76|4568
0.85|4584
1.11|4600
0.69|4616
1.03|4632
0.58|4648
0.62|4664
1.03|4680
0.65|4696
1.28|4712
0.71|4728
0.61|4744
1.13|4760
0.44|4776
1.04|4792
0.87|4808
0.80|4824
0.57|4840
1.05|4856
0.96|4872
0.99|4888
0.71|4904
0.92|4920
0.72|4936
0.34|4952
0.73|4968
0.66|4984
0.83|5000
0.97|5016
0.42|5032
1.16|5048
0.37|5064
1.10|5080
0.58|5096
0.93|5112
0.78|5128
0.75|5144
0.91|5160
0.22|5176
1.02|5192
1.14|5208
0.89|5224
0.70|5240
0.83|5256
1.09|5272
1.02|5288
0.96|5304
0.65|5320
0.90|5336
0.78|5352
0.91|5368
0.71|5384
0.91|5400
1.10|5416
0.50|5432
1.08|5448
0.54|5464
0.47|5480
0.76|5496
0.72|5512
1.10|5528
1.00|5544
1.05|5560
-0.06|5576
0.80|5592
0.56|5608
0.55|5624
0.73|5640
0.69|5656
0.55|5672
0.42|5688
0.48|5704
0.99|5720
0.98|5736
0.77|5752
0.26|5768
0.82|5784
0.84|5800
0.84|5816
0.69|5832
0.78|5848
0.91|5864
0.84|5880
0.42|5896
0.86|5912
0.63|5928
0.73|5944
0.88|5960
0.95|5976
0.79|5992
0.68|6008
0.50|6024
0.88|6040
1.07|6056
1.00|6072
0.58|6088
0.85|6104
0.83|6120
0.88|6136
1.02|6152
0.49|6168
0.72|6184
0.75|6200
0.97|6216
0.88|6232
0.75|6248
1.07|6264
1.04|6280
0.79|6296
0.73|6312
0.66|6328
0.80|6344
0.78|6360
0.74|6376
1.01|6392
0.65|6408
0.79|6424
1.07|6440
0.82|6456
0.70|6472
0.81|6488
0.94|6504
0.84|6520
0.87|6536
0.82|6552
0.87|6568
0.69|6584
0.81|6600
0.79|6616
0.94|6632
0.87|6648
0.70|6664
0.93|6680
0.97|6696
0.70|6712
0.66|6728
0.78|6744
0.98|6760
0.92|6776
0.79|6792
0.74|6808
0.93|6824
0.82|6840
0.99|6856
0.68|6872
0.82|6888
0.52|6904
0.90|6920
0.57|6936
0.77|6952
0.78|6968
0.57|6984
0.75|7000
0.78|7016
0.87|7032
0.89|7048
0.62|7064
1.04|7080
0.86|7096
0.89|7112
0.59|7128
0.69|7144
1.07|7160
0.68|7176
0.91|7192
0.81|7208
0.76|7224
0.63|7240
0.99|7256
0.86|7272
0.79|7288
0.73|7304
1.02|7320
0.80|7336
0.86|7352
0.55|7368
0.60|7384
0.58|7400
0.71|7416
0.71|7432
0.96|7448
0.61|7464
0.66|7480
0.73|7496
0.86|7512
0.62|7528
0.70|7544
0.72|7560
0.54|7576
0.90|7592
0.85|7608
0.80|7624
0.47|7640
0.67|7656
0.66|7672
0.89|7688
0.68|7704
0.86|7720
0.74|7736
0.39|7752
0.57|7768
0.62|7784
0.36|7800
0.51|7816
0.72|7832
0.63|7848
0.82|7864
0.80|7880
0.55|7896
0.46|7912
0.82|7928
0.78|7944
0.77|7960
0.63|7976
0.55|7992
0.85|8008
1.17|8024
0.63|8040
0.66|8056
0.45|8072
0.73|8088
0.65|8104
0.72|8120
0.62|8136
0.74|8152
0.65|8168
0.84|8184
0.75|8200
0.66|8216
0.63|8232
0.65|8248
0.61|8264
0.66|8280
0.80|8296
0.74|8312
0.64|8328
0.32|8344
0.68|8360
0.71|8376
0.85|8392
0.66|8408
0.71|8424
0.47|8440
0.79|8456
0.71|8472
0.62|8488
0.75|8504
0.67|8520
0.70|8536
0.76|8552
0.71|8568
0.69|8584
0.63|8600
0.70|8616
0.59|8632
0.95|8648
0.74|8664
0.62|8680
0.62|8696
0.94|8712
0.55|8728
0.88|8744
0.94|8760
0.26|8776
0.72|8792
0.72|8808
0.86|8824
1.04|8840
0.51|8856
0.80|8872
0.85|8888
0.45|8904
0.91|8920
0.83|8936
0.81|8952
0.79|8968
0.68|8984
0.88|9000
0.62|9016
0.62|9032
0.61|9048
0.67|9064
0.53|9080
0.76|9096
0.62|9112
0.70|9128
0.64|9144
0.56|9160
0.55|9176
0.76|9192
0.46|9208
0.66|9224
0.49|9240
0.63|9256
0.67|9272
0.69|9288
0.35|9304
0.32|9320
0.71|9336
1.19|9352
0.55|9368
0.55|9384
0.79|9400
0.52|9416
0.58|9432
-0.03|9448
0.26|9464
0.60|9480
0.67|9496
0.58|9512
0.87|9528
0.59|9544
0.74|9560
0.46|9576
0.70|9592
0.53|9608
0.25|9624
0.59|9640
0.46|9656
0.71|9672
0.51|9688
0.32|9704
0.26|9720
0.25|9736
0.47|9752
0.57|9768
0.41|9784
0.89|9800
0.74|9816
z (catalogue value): 0.091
